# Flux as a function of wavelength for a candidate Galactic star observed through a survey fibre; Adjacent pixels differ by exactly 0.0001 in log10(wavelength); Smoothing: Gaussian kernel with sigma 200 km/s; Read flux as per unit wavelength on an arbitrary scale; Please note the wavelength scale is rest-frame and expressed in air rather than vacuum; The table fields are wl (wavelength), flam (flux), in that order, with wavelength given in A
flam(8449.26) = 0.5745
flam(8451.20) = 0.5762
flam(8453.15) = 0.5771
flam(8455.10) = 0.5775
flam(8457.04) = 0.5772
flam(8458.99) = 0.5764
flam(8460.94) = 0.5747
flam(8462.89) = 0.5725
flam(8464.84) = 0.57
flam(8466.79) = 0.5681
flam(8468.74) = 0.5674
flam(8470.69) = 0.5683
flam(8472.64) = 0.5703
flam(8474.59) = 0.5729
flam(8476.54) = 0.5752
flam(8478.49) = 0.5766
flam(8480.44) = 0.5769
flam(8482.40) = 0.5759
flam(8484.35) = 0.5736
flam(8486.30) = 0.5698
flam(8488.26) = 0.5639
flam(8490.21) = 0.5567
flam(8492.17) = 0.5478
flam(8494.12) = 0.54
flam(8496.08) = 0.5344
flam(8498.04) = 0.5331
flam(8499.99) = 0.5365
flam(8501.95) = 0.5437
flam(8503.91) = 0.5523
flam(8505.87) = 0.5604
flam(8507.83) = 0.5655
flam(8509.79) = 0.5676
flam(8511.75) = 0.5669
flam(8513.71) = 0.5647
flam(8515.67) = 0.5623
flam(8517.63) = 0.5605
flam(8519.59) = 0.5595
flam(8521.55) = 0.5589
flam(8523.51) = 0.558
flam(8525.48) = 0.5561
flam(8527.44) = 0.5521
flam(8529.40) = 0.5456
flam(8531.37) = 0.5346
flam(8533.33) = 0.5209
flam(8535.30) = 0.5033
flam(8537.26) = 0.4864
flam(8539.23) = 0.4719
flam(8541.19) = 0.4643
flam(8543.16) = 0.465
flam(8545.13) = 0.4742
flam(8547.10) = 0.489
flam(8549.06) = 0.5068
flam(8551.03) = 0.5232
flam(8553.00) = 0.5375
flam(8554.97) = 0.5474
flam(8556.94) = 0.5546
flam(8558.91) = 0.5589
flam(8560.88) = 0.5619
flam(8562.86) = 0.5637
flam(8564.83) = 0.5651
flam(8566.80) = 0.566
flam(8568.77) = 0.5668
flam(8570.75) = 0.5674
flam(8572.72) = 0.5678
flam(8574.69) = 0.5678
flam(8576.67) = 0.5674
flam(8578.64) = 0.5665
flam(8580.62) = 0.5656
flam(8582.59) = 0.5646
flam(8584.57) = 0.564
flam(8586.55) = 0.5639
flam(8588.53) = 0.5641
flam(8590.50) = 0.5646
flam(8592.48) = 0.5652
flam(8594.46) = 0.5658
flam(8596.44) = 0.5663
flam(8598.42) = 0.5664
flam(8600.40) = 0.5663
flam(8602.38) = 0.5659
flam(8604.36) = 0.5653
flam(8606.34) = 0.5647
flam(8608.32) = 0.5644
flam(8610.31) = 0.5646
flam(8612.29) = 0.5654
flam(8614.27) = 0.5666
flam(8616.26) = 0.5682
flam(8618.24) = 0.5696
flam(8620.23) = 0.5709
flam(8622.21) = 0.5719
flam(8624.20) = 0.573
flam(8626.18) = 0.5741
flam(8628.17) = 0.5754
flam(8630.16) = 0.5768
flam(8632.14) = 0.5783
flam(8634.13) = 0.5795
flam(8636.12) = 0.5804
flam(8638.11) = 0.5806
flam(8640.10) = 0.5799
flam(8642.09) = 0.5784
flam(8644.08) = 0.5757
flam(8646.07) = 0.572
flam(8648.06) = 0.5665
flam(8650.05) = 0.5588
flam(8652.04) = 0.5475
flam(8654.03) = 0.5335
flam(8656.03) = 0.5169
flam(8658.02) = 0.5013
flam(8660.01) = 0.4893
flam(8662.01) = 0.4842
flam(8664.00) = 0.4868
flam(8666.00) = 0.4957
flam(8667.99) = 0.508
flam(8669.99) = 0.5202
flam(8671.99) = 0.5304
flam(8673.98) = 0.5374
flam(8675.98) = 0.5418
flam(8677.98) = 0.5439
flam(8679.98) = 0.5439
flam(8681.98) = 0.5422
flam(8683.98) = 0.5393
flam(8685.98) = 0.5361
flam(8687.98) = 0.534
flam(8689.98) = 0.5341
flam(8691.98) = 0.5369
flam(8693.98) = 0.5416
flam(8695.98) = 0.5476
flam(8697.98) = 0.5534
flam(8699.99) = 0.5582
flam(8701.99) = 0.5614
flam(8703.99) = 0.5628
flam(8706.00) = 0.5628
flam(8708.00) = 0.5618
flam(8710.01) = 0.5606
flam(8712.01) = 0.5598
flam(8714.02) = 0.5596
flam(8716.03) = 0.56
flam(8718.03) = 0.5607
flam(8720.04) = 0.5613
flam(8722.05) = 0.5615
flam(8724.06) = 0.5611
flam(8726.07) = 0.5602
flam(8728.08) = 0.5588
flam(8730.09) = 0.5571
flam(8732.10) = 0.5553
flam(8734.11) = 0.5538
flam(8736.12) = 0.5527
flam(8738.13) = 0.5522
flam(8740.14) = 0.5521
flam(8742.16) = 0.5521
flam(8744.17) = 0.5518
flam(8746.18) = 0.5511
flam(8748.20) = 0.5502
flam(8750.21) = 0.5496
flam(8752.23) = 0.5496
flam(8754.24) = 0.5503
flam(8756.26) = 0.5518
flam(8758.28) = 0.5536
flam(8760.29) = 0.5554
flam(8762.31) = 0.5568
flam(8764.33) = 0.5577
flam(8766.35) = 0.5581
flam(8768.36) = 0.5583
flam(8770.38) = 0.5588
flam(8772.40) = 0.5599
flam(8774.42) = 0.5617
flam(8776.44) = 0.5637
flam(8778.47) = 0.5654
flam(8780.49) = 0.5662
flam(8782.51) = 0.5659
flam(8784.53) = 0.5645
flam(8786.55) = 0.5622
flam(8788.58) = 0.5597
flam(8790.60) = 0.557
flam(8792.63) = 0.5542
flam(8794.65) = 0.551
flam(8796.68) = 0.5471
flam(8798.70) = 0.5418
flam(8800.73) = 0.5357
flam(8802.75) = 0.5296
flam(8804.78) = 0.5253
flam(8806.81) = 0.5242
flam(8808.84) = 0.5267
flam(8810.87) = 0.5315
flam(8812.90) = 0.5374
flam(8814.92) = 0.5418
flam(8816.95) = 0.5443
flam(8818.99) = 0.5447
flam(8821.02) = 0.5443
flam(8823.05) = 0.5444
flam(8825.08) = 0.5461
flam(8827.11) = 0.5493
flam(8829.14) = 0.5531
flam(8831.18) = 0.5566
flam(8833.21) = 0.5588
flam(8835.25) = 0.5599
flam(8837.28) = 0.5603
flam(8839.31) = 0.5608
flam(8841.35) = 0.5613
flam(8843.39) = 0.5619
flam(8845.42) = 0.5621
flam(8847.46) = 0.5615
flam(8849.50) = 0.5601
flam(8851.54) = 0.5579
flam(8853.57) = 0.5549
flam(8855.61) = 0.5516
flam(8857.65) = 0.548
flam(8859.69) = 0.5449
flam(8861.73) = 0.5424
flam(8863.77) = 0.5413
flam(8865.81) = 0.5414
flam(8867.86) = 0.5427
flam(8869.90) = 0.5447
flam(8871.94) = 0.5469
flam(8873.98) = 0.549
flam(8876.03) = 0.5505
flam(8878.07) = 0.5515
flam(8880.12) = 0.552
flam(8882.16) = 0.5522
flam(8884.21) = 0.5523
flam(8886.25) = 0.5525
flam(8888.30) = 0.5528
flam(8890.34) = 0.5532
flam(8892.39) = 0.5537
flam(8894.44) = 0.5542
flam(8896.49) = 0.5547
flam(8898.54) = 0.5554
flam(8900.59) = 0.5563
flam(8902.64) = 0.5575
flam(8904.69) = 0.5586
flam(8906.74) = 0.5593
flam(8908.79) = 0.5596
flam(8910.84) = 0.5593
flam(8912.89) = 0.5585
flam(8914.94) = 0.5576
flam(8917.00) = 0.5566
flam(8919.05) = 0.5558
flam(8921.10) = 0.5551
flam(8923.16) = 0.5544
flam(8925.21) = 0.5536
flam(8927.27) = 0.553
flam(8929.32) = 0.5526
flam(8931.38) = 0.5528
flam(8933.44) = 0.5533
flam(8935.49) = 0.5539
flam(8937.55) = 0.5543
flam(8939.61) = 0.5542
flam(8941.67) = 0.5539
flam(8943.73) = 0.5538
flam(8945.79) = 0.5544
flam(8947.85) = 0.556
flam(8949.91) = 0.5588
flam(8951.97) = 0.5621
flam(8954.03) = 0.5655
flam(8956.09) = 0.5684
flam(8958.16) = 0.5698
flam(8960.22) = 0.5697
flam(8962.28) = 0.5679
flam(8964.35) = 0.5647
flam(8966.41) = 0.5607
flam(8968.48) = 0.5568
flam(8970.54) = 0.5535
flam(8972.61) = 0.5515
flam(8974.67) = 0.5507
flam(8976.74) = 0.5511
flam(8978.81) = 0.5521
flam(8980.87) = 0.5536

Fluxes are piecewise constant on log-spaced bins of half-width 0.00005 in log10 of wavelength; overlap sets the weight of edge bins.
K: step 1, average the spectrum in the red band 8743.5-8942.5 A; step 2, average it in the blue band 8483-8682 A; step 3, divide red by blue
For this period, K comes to 1.0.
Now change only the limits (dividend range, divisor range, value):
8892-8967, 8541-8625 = 1.01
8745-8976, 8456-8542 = 1.00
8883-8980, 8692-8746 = 1.00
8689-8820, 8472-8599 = 1.01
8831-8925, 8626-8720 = 1.01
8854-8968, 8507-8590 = 1.02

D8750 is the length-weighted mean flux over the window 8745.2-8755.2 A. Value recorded 0.55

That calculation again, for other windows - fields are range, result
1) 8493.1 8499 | 0.536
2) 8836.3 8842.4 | 0.561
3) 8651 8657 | 0.533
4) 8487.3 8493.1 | 0.556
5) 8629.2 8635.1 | 0.579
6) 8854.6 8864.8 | 0.546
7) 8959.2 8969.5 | 0.564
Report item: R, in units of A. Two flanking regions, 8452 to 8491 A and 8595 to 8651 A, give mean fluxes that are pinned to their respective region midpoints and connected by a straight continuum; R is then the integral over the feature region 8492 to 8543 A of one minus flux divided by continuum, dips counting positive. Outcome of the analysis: 2.9 A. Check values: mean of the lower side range 0.572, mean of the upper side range 0.571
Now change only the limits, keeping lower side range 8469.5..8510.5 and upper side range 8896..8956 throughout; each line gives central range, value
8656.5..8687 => 2.1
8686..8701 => 0.4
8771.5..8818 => 0.8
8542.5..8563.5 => 1.3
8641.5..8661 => 0.5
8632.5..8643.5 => -0.4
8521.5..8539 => 0.9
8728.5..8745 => 0.1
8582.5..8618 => -0.4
